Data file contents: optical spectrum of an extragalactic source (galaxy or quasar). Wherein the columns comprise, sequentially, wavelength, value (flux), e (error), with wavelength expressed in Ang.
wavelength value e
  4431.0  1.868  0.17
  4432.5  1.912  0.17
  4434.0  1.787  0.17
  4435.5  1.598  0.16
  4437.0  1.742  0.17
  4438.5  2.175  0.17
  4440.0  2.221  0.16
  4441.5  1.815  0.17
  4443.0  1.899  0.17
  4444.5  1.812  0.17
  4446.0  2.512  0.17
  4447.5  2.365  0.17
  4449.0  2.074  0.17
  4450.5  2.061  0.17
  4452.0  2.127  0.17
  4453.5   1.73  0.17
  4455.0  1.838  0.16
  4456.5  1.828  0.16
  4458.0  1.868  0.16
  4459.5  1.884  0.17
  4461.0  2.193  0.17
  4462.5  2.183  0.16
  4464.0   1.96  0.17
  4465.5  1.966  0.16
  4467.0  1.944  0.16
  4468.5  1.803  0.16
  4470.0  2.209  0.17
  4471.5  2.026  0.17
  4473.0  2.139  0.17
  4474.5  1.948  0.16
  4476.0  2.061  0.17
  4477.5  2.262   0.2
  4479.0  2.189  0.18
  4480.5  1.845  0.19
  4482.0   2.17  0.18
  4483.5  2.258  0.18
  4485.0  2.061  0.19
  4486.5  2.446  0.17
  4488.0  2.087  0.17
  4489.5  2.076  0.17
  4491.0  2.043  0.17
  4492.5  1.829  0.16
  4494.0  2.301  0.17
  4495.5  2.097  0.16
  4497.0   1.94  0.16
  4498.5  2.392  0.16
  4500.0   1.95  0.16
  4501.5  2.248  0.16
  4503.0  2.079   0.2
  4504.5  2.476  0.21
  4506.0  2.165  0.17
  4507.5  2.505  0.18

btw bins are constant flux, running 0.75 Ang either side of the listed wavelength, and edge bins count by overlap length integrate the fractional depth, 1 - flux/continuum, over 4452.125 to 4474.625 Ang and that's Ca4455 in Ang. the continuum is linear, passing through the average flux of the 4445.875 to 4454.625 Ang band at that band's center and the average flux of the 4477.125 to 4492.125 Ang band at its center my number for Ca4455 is 1.52 Ang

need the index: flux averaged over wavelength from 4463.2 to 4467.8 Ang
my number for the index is 1.96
